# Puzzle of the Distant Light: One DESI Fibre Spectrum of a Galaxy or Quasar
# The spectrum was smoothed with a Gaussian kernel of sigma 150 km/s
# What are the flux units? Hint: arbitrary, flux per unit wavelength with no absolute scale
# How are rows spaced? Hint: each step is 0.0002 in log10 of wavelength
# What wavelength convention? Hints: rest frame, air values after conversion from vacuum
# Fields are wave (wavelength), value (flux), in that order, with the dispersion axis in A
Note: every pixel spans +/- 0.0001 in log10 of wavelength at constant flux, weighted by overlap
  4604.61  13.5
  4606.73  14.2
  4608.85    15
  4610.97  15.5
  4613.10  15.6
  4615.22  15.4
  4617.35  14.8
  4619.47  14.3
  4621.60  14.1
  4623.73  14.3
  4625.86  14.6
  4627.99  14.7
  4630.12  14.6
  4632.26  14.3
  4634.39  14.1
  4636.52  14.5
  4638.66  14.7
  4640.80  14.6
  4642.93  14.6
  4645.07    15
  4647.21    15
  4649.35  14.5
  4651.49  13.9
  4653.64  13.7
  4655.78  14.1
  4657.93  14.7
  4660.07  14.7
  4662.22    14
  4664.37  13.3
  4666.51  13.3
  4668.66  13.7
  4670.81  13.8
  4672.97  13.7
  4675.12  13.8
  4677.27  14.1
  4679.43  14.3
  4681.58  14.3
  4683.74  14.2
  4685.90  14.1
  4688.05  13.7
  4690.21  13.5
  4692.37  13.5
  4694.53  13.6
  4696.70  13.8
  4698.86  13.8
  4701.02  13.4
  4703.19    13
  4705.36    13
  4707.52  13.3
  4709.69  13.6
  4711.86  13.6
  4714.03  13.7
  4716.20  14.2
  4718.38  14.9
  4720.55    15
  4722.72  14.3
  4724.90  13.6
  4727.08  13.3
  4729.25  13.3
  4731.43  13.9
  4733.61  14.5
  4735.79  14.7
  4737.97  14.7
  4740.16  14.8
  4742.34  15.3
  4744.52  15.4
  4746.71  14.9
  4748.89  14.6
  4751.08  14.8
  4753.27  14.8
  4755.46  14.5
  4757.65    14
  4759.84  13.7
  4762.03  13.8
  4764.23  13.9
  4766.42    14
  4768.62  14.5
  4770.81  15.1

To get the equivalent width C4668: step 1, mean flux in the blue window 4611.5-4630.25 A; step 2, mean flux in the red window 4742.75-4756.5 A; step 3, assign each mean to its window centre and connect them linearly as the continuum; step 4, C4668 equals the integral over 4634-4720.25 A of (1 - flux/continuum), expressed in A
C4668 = 4.7 A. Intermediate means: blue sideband 14.7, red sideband 14.9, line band 14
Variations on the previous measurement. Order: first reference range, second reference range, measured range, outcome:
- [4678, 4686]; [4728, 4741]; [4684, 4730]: 1.68 A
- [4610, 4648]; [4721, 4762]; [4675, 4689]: 0.44 A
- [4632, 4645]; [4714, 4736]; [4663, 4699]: 1.34 A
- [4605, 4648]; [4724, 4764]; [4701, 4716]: 1.08 A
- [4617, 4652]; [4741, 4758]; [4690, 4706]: 1.34 A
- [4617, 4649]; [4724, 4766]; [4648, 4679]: 1.12 A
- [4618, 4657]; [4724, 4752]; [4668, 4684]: 0.50 A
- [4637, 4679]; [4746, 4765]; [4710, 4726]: 0.12 A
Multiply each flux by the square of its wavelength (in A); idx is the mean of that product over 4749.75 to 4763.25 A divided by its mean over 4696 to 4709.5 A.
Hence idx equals 1.09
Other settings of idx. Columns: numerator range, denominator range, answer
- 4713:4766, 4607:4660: 1.03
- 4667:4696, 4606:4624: 0.96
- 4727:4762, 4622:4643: 1.05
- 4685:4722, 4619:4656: 0.98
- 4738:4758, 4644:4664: 1.07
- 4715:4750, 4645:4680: 1.06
